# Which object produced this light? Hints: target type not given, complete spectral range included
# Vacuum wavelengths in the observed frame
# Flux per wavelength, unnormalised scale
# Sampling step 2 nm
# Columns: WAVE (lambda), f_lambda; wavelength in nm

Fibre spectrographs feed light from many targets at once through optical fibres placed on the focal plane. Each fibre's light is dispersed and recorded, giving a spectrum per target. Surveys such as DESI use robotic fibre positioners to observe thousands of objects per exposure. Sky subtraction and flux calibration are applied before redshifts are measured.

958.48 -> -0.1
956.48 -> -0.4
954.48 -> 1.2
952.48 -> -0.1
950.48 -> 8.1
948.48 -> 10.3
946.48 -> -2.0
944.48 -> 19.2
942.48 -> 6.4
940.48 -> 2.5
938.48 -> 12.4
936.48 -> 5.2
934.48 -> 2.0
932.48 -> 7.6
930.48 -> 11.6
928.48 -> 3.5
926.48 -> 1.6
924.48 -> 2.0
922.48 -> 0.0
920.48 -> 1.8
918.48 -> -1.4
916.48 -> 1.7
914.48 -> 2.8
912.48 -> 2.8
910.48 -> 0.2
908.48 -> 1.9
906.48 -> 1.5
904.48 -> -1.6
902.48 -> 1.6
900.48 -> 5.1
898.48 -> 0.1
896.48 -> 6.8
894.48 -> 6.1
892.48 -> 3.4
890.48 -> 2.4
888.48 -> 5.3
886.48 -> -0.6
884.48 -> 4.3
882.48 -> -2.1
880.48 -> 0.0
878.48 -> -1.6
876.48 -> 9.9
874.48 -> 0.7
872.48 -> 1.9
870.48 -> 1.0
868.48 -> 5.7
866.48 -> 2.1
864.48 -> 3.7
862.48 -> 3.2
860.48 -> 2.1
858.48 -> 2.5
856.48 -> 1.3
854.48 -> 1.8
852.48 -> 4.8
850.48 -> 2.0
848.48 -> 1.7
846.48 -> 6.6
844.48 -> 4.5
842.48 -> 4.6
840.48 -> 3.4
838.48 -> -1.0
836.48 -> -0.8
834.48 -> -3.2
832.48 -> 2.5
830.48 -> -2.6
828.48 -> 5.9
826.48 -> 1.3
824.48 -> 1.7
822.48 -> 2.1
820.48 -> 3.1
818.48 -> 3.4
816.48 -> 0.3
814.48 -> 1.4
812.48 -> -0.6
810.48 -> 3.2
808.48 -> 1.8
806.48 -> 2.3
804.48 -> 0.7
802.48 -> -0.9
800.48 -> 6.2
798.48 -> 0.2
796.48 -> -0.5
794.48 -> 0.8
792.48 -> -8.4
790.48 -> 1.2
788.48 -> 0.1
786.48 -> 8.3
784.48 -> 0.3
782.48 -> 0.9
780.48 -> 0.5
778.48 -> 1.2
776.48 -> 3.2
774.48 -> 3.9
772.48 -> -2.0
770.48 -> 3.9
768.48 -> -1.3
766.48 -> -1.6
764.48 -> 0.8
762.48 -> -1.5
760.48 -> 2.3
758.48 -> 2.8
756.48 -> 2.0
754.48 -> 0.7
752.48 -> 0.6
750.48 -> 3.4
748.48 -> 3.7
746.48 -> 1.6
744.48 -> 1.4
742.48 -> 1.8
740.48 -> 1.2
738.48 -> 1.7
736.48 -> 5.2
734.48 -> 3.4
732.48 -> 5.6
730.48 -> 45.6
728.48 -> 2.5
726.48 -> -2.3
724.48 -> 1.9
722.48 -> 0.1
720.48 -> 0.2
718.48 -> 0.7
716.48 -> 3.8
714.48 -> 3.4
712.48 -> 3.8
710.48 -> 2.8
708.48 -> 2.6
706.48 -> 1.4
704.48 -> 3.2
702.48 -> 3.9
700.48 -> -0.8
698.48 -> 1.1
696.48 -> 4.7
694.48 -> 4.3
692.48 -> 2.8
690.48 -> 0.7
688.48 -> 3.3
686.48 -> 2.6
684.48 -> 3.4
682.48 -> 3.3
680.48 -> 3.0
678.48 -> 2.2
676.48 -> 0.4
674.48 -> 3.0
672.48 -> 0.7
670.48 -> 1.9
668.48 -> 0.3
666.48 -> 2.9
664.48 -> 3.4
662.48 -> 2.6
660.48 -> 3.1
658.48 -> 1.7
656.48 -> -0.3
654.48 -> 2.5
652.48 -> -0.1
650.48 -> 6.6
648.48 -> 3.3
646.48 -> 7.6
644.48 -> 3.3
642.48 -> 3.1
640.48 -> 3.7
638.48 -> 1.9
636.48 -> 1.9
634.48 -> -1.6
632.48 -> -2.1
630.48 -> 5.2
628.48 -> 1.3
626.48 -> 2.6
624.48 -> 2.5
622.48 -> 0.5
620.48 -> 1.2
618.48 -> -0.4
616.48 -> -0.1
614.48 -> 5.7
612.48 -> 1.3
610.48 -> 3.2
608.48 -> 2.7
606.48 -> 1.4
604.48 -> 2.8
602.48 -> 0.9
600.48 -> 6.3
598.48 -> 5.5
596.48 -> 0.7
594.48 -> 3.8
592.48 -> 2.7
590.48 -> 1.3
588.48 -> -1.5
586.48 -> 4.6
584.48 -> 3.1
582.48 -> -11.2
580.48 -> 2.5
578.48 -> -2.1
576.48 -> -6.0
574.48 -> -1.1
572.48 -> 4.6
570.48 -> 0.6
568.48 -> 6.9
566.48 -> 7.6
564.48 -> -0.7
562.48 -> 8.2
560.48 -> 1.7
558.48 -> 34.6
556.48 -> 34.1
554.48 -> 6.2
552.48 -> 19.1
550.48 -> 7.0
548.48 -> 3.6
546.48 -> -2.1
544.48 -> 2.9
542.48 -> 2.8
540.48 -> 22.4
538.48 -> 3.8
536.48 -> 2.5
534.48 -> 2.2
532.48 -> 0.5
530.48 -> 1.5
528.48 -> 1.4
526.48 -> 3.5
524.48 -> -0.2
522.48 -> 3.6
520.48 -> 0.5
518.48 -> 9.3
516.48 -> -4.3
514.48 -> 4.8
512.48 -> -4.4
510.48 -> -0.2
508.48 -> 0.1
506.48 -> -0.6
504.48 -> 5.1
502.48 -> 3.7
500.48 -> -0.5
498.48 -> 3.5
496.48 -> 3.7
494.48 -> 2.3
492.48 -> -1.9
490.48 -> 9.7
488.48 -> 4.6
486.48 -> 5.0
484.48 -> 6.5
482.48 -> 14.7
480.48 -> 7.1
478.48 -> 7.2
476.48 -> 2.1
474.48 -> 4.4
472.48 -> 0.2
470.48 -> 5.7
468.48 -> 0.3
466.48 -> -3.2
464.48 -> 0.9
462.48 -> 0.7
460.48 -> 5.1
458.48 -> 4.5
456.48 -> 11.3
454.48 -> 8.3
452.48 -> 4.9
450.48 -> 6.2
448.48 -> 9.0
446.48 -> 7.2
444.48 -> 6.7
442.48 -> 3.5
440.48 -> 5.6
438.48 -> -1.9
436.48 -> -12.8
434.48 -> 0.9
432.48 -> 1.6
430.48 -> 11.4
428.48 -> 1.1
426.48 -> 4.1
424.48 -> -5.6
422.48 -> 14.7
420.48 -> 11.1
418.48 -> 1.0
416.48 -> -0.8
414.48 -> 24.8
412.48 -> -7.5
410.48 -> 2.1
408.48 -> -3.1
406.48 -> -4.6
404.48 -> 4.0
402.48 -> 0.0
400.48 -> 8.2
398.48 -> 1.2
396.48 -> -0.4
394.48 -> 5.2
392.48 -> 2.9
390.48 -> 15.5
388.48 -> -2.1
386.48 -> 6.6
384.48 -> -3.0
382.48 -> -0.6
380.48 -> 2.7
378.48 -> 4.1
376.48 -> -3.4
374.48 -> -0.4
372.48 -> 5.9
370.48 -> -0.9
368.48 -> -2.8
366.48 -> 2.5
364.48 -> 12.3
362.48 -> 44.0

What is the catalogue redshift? 0.11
